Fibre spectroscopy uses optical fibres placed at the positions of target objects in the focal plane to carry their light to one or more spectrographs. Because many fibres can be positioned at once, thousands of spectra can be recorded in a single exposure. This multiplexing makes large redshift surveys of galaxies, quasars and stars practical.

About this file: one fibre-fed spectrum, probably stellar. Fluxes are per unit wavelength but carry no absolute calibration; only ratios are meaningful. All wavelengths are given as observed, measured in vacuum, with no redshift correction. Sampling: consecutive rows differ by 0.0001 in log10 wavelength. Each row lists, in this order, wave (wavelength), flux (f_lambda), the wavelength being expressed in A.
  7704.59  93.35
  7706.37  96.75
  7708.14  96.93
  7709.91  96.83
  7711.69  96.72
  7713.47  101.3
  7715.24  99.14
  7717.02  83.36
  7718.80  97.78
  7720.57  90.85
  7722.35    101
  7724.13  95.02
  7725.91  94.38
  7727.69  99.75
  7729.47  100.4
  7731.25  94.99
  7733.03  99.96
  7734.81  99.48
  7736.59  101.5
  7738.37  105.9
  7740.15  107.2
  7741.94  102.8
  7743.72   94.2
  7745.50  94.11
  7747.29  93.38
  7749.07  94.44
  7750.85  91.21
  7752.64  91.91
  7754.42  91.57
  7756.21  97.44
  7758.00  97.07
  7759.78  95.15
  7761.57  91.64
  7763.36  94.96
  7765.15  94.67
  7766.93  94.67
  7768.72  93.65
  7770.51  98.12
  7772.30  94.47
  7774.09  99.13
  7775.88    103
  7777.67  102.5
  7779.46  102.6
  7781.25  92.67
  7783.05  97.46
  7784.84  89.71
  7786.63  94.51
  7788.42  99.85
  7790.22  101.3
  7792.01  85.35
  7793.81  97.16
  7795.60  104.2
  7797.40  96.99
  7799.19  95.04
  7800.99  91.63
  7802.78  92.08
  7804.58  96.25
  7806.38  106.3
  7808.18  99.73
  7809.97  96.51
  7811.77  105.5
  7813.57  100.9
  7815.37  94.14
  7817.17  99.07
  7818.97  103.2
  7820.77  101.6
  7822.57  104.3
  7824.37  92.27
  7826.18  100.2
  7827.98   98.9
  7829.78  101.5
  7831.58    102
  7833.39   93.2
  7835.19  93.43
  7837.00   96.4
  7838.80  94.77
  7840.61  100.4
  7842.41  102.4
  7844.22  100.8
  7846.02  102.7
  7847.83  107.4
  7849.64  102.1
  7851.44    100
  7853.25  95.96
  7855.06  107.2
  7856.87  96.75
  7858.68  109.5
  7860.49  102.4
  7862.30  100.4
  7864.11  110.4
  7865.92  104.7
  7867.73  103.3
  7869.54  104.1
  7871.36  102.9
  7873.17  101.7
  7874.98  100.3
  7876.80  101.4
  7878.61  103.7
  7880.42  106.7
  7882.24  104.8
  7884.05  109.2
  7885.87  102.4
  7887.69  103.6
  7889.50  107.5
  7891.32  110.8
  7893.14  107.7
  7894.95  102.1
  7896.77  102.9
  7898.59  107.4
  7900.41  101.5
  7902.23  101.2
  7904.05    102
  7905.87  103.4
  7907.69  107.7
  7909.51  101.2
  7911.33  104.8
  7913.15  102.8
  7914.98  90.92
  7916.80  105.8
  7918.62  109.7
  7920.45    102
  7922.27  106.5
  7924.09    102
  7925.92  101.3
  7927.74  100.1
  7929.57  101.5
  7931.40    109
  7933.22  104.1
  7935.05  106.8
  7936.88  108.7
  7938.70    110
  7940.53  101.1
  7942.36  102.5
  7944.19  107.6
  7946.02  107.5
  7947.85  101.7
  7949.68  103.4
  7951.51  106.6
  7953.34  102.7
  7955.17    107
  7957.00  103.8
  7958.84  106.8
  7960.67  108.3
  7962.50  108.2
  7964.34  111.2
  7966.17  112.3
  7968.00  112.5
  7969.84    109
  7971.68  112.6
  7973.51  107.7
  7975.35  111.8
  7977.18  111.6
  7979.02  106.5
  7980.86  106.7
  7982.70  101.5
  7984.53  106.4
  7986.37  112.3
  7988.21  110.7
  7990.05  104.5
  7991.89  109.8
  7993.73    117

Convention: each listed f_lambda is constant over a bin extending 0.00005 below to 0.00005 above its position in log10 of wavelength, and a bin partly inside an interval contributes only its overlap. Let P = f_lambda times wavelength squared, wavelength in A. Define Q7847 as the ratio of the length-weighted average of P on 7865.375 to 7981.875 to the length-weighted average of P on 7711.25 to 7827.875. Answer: 1.13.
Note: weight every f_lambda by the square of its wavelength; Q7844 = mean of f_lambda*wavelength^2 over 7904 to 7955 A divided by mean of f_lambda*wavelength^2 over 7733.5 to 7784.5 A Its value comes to 1.12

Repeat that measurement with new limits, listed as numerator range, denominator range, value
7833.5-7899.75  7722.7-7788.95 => 1.09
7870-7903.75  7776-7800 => 1.10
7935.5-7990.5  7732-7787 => 1.17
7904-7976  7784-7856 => 1.10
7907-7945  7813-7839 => 1.08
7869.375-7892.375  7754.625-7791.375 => 1.11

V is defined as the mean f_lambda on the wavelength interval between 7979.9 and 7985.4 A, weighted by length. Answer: 105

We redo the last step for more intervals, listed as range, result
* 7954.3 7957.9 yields 105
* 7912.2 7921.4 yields 102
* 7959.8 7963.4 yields 108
